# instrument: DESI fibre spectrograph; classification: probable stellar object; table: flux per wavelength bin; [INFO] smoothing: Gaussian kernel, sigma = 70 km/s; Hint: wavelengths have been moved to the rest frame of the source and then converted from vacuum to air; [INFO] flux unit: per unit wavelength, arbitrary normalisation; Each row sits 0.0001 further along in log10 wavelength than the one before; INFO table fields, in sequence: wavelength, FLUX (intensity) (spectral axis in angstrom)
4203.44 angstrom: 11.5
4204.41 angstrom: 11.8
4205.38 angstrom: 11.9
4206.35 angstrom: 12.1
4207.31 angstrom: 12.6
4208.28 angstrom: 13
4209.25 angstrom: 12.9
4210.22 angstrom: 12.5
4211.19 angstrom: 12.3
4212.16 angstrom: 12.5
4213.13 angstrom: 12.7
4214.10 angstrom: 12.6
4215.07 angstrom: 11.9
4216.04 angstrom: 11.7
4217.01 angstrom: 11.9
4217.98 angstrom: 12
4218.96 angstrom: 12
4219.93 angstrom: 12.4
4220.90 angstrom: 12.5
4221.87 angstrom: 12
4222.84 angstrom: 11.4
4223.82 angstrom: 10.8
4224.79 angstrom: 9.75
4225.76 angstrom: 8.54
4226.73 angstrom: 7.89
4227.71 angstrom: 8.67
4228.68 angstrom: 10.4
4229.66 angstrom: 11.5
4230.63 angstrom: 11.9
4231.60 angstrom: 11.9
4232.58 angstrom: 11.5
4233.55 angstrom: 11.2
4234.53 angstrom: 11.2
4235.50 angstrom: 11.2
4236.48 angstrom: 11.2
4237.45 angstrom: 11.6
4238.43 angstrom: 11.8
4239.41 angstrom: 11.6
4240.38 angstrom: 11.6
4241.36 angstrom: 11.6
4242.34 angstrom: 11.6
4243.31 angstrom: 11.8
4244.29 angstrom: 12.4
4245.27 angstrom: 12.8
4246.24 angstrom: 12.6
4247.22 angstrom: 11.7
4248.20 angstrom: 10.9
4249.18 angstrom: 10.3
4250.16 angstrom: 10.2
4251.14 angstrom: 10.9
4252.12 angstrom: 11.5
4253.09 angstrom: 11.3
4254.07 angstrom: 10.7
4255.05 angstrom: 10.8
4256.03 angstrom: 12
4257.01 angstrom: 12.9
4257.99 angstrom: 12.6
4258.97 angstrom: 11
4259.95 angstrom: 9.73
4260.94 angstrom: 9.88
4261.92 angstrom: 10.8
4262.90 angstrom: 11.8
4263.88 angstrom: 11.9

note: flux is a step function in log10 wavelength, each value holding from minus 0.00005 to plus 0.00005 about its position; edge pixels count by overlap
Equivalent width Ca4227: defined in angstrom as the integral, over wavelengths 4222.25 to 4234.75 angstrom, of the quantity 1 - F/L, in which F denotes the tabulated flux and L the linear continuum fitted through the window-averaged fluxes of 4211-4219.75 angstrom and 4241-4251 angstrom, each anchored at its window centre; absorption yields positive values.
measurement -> 1.5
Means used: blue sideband 12.2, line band 10.5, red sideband 11.6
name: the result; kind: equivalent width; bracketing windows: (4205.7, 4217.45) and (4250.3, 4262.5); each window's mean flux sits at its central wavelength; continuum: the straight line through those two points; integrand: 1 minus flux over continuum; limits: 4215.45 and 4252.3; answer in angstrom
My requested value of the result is 1.5 angstrom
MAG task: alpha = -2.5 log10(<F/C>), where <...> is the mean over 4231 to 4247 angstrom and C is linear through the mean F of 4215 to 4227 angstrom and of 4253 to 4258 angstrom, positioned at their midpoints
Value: -0.03 mag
